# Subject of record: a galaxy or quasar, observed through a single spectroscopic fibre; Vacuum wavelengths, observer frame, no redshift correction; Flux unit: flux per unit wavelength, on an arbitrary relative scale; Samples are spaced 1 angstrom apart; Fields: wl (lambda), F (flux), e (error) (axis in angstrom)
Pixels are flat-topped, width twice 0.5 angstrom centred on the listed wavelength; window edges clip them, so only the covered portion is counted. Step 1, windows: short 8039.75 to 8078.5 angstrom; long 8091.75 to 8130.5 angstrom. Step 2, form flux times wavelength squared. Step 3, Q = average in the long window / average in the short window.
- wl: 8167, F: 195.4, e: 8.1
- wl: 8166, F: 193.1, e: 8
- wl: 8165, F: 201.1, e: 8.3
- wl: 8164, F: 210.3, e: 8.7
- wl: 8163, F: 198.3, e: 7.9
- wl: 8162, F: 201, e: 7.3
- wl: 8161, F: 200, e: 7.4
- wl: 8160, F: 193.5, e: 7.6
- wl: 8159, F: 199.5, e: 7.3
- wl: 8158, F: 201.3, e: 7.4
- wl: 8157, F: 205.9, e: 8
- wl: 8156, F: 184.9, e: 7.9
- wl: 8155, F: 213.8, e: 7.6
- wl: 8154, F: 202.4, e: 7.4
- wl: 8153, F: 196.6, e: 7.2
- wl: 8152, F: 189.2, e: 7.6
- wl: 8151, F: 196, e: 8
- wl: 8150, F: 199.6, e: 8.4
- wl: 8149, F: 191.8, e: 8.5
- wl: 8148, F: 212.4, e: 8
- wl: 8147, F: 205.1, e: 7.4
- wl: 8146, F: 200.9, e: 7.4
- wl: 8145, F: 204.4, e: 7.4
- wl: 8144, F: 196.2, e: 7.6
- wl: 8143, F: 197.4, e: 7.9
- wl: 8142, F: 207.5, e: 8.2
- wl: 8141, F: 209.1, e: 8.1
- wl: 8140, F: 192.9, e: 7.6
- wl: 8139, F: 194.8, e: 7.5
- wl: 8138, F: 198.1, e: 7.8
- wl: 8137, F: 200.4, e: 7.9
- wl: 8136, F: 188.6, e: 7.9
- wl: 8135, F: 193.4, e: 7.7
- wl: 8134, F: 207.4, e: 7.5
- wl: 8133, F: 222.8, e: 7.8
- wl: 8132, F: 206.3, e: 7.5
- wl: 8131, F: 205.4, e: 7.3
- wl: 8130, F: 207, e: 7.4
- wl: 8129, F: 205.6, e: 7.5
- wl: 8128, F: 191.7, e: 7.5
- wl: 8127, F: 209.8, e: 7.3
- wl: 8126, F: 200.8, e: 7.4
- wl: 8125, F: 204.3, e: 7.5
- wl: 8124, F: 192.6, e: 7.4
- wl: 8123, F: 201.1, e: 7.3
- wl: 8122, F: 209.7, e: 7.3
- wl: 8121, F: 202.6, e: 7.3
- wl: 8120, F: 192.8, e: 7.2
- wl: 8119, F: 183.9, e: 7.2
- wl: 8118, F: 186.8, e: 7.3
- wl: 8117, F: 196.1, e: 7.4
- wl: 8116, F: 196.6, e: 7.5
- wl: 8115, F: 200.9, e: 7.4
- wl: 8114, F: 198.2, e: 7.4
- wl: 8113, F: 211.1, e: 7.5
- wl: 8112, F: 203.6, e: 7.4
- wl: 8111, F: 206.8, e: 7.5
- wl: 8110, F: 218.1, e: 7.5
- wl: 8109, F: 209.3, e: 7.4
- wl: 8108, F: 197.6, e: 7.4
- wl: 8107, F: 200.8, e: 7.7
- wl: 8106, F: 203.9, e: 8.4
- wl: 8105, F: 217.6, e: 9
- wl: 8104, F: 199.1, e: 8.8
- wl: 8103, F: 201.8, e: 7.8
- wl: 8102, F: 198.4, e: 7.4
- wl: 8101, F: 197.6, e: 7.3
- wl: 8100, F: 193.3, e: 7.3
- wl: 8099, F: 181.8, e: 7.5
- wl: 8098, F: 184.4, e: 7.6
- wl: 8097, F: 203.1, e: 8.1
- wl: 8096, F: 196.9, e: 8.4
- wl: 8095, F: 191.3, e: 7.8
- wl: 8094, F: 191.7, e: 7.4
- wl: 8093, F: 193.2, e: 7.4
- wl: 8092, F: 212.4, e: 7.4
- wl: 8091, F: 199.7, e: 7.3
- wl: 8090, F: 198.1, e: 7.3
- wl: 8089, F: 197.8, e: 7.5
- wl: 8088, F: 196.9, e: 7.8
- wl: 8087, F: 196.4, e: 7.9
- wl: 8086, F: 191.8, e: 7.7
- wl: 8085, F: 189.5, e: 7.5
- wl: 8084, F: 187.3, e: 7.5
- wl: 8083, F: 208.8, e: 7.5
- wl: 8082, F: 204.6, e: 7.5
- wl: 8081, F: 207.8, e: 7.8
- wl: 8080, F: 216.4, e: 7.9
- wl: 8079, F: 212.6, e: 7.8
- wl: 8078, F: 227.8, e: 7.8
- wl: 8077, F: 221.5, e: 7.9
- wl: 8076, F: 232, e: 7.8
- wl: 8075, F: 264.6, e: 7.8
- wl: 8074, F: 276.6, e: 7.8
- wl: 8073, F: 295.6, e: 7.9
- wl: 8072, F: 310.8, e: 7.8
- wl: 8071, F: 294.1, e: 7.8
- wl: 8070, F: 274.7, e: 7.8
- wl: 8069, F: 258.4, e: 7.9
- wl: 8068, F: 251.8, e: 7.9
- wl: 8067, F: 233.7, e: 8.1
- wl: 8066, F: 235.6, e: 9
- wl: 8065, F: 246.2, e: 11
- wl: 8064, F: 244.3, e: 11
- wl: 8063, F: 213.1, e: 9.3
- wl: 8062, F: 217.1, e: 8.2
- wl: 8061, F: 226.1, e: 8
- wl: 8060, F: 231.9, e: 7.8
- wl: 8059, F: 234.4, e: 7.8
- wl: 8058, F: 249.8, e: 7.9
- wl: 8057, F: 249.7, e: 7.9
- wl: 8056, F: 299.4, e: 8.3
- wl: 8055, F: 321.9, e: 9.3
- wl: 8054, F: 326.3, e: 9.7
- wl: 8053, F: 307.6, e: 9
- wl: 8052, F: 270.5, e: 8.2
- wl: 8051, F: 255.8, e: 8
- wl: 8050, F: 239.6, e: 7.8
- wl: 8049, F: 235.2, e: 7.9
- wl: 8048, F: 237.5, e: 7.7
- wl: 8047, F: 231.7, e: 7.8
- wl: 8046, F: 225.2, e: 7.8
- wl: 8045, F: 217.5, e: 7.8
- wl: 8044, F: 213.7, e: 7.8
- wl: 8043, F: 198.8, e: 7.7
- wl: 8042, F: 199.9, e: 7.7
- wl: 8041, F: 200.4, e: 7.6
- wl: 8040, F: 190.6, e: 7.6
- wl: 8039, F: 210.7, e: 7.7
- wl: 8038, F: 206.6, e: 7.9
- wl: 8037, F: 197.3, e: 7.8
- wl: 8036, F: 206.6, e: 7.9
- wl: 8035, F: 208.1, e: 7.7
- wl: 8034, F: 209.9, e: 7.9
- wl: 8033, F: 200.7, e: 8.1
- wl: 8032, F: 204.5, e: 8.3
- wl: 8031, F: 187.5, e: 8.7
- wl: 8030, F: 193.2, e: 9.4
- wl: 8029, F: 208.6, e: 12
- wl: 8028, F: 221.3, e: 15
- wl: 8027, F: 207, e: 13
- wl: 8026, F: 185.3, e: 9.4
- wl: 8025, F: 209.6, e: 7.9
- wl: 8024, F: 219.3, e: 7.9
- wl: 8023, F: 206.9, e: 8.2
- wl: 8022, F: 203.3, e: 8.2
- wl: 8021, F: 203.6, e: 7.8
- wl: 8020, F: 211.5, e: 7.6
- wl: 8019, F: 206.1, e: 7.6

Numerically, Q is 0.82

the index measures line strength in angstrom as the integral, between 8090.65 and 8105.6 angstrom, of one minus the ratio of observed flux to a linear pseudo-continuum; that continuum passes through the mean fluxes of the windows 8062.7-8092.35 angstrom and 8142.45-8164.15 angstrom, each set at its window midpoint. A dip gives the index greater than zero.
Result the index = 1.65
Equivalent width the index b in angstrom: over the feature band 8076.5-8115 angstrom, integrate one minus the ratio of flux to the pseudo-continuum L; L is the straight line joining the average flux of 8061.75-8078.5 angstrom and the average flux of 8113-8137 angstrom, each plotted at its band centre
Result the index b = 4.4 angstrom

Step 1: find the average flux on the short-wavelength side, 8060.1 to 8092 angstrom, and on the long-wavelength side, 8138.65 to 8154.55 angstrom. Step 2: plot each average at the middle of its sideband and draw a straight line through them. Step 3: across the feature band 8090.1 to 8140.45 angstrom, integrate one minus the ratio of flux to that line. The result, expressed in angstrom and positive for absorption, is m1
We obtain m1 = 3.0 angstrom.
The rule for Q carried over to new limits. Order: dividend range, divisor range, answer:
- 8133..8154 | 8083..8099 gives 1.04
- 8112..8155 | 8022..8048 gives 0.99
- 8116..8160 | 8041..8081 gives 0.82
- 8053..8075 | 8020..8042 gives 1.30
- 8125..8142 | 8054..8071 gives 0.81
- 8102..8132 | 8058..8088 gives 0.87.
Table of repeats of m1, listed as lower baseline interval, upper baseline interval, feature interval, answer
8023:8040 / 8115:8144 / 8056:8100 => -4.9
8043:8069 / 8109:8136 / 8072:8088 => 0.5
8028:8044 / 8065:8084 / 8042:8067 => -2.6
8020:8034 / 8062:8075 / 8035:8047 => 0.9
